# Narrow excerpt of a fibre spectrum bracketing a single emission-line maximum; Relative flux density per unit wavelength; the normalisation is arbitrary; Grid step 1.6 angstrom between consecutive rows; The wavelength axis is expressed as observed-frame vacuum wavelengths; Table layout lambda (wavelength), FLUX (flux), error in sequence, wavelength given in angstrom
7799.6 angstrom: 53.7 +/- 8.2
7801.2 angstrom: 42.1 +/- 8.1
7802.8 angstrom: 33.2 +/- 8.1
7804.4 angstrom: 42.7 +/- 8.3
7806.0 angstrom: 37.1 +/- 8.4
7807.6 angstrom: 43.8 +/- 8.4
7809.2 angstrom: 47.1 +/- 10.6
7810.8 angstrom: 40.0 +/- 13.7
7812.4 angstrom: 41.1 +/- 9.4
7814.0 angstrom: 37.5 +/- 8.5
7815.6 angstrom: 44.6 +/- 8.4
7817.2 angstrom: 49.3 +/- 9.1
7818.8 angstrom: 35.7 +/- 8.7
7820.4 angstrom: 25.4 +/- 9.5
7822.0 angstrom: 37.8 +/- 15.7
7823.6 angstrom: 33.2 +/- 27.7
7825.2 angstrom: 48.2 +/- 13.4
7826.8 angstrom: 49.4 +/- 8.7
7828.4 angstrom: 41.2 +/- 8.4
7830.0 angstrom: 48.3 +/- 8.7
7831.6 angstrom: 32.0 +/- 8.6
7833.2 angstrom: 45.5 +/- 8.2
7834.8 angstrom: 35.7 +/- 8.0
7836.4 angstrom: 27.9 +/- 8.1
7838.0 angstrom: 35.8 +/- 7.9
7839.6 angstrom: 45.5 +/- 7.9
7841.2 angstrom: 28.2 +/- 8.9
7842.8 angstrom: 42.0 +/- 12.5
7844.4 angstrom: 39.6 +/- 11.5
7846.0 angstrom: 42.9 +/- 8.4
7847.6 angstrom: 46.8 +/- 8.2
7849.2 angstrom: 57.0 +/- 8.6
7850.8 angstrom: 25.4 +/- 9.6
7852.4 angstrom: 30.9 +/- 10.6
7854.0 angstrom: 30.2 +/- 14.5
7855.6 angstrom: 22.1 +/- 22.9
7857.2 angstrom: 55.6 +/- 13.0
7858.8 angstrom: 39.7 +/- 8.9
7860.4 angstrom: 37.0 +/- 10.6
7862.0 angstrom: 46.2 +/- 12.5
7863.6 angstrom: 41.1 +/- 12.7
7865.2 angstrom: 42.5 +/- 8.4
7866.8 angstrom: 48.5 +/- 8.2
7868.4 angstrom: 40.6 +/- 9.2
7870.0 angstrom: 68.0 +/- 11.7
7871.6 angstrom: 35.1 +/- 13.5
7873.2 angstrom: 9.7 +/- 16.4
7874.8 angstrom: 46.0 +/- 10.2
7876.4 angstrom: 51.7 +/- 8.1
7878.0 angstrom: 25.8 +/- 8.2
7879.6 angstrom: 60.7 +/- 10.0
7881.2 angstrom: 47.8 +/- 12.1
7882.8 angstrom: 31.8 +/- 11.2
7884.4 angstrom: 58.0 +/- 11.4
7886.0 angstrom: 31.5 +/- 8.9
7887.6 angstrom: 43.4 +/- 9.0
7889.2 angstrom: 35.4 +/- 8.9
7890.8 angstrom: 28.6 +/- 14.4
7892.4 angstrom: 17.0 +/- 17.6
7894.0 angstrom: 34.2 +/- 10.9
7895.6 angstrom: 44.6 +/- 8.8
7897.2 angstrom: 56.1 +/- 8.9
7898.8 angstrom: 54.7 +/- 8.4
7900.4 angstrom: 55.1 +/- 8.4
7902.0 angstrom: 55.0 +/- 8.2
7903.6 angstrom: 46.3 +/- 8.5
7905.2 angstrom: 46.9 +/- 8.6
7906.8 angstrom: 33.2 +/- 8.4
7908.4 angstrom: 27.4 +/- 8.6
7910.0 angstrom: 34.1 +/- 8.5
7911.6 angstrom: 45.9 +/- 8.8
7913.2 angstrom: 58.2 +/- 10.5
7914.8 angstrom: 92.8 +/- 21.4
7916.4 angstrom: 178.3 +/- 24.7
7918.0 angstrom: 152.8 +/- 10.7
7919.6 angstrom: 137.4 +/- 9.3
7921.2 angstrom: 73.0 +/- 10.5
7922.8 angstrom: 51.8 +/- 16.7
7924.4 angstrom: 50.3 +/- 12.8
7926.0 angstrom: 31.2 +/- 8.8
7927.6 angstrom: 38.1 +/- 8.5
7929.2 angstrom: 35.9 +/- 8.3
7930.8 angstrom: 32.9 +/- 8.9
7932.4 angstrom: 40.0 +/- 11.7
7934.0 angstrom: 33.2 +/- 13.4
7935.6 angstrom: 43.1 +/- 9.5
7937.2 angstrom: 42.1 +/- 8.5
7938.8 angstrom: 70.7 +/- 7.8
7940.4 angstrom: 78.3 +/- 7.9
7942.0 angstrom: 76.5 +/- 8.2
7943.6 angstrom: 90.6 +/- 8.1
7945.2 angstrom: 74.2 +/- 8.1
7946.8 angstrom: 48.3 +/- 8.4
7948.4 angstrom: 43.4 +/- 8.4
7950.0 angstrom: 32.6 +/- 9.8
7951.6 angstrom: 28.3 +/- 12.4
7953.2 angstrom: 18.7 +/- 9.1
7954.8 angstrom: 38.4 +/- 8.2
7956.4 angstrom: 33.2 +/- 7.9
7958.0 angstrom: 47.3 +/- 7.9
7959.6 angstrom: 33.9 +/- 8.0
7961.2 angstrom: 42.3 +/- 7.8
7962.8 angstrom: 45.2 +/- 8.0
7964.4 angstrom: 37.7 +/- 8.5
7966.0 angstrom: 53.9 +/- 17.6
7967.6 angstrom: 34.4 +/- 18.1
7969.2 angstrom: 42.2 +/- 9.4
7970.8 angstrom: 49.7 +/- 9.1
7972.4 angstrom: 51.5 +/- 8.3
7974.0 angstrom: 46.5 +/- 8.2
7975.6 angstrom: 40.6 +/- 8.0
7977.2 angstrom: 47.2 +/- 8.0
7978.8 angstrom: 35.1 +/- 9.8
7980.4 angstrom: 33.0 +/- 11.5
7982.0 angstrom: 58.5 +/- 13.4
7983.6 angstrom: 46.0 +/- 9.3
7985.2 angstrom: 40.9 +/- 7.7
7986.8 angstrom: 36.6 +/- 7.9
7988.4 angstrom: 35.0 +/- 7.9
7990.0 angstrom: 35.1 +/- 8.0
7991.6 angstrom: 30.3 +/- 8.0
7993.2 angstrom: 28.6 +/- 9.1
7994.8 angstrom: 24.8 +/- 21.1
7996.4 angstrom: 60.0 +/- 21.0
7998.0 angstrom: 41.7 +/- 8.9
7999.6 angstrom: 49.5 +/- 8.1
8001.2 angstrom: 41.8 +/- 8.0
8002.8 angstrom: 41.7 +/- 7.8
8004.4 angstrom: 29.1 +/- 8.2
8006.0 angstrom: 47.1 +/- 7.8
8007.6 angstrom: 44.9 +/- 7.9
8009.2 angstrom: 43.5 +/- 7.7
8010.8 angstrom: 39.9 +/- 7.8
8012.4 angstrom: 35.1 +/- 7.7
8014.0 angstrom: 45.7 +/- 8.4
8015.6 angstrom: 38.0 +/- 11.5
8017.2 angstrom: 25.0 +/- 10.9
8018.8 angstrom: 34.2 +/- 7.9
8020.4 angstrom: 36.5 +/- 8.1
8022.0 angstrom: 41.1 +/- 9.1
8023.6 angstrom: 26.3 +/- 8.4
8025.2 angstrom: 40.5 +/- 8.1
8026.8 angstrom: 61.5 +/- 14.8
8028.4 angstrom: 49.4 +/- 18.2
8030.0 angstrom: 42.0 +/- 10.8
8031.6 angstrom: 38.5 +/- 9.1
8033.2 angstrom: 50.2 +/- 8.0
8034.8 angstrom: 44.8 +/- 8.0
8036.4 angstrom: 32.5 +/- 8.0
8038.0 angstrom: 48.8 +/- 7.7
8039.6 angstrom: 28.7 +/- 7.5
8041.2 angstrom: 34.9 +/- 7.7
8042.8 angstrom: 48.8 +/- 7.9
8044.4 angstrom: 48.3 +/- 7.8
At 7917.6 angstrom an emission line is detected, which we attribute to H-alpha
